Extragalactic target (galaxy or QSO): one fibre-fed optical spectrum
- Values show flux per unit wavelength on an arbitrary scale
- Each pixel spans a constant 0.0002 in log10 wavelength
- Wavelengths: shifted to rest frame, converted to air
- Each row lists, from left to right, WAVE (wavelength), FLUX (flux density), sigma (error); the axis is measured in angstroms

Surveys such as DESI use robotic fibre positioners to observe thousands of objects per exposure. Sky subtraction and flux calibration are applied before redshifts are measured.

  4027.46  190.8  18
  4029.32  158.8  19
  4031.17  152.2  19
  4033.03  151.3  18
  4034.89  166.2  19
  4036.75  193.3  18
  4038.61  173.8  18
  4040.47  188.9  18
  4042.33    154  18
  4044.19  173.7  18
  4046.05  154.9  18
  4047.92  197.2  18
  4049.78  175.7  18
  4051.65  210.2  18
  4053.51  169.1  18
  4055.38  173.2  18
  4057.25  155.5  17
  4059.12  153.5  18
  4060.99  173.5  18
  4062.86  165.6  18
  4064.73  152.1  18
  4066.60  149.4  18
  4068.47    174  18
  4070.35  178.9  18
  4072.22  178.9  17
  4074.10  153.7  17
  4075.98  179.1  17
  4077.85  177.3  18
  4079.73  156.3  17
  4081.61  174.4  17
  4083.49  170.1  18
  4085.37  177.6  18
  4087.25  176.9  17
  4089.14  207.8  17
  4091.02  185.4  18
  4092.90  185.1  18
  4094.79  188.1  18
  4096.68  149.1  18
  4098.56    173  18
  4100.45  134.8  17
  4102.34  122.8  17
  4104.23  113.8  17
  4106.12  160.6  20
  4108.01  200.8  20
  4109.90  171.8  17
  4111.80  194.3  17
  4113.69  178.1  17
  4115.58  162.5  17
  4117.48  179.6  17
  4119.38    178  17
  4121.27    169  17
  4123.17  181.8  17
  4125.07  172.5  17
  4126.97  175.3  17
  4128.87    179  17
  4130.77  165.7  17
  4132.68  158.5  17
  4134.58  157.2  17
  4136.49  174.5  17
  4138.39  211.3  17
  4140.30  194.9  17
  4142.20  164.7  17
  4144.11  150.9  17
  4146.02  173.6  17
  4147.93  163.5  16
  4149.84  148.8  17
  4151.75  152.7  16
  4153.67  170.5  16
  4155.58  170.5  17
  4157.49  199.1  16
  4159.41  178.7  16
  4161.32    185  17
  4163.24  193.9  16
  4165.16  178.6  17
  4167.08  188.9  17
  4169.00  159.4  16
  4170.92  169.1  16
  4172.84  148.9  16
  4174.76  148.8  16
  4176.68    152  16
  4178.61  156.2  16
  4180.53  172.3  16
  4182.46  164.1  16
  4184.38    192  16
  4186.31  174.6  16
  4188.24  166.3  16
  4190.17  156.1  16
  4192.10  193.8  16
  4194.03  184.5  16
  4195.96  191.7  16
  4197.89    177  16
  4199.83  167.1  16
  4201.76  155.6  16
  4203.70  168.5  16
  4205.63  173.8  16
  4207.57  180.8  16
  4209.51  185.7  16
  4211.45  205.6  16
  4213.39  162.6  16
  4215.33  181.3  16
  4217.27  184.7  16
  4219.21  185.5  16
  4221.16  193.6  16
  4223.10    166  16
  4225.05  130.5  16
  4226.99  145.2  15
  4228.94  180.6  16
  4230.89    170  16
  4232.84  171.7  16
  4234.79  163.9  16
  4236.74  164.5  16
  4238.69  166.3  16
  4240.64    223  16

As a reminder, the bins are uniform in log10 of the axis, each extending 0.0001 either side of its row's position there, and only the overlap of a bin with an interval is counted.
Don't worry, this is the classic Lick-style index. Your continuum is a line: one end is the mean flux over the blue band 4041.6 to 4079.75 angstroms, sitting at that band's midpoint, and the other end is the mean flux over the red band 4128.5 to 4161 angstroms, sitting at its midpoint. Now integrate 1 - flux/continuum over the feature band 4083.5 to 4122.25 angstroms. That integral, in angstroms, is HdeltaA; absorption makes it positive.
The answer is 0.0 angstroms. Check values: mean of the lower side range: 170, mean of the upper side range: 172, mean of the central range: 170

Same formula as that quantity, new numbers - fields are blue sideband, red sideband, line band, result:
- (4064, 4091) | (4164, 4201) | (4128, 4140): -0.28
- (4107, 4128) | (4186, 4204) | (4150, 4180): 1.01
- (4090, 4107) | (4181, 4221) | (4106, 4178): -3.04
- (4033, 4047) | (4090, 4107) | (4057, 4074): 0.03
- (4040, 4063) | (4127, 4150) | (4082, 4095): -0.89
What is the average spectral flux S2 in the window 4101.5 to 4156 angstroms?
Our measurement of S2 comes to 169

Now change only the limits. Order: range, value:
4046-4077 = 171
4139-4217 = 173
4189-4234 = 174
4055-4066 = 161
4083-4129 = 171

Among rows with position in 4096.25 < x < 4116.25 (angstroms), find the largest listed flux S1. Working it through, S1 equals 200.8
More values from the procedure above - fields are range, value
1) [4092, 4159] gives 211.3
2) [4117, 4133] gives 181.8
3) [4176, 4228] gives 205.6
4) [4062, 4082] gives 179.1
